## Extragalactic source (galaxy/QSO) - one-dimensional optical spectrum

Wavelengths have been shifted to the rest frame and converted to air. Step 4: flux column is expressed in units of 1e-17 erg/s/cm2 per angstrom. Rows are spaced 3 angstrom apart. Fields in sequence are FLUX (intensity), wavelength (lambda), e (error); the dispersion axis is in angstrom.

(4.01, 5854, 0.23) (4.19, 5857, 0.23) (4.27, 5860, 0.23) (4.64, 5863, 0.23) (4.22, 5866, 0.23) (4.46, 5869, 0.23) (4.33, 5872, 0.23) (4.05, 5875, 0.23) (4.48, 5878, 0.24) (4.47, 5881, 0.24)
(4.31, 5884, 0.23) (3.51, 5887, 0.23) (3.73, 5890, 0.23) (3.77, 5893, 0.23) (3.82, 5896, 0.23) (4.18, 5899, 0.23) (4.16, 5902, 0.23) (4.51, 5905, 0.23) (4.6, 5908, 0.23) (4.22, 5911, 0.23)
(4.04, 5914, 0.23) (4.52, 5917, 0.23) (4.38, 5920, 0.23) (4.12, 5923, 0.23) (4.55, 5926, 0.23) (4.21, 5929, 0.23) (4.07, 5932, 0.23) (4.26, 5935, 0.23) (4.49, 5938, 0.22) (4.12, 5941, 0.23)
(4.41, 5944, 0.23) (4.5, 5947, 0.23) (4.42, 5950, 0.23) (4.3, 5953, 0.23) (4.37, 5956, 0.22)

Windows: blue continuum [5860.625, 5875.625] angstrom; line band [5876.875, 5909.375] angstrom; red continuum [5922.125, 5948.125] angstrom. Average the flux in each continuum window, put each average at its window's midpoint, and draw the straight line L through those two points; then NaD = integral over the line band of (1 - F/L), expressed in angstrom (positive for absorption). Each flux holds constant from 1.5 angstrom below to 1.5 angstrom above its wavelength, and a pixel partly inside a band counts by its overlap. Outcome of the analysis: 1.50 angstrom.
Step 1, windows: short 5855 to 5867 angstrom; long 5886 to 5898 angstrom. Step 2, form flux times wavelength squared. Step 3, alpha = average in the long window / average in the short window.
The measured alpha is 0.87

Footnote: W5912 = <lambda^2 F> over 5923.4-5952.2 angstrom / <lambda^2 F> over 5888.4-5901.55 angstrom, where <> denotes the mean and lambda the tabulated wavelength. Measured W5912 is 1.13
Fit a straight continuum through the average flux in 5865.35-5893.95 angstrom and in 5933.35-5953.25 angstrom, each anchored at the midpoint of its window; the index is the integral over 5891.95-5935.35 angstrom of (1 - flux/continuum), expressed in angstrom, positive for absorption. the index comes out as 0.3 angstrom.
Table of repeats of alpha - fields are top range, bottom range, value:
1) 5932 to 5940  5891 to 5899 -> 1.13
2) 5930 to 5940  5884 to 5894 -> 1.15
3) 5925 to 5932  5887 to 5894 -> 1.18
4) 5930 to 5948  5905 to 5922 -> 1.00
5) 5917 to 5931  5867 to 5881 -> 1.01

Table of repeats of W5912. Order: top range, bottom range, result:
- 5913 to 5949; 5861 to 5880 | 1.01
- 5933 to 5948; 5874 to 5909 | 1.07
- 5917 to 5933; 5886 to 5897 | 1.17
